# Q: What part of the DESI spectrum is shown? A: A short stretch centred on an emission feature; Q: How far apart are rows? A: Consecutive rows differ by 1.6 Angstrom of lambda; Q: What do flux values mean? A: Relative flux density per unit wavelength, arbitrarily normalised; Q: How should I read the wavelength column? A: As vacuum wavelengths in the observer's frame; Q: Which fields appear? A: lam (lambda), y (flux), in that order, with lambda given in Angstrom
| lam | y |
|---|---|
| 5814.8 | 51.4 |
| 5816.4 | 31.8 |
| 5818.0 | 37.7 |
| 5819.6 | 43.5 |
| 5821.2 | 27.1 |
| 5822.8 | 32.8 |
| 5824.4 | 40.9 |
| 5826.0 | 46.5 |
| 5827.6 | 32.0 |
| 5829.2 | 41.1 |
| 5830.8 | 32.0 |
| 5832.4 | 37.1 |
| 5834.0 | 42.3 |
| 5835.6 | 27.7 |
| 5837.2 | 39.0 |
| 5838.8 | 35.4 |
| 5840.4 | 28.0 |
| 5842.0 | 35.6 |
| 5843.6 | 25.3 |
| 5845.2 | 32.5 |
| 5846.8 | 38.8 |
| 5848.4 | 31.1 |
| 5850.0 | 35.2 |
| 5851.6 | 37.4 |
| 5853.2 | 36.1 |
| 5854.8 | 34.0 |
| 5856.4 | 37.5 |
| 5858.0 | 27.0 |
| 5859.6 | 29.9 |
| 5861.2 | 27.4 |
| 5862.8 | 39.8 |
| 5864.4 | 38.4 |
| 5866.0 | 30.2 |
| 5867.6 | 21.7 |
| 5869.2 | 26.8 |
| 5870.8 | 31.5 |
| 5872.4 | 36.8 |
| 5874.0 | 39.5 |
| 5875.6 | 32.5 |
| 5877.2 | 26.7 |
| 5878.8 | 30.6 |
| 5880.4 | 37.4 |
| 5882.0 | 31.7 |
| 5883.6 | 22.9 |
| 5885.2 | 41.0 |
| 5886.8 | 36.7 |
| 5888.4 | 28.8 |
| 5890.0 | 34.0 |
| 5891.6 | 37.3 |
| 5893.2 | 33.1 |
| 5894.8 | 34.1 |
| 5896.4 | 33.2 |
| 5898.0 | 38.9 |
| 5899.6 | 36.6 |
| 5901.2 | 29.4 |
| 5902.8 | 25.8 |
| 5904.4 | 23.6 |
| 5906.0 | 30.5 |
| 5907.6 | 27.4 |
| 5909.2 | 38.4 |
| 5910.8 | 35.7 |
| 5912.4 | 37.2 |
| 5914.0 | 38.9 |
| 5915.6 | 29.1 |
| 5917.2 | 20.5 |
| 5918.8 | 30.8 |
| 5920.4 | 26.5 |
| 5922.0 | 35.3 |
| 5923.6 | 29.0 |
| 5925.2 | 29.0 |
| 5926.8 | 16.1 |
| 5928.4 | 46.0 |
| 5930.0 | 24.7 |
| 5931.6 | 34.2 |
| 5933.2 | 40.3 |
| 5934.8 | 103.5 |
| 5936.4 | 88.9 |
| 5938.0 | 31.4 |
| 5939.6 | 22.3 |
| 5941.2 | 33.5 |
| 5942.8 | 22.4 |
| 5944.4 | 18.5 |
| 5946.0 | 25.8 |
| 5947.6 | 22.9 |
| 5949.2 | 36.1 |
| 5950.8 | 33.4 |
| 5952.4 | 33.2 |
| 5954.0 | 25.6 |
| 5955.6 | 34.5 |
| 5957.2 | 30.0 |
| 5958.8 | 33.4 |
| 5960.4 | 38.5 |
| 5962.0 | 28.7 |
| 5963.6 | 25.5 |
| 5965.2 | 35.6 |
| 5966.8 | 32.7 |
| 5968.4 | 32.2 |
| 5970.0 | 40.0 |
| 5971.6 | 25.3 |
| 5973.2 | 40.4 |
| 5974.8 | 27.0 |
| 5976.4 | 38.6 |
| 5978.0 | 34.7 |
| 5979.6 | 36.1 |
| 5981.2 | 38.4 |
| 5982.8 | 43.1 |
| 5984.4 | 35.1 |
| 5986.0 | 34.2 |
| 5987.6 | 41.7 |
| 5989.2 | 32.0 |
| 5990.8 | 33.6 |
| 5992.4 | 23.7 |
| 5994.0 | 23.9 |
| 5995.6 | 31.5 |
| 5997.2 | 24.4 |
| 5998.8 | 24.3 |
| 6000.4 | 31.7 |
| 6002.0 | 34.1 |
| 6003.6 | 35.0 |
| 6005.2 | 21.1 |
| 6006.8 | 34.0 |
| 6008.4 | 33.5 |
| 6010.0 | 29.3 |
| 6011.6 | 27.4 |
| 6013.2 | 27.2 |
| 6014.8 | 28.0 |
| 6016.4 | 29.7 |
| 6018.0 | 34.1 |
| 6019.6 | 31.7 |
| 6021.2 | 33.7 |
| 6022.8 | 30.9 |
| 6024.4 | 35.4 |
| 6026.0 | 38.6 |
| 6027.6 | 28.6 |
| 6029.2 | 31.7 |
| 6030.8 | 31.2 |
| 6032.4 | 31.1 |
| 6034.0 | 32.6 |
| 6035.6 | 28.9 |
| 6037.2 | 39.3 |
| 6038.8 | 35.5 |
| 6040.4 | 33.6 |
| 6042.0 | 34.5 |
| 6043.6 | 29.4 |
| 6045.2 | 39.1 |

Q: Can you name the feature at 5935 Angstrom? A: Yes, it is H-beta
